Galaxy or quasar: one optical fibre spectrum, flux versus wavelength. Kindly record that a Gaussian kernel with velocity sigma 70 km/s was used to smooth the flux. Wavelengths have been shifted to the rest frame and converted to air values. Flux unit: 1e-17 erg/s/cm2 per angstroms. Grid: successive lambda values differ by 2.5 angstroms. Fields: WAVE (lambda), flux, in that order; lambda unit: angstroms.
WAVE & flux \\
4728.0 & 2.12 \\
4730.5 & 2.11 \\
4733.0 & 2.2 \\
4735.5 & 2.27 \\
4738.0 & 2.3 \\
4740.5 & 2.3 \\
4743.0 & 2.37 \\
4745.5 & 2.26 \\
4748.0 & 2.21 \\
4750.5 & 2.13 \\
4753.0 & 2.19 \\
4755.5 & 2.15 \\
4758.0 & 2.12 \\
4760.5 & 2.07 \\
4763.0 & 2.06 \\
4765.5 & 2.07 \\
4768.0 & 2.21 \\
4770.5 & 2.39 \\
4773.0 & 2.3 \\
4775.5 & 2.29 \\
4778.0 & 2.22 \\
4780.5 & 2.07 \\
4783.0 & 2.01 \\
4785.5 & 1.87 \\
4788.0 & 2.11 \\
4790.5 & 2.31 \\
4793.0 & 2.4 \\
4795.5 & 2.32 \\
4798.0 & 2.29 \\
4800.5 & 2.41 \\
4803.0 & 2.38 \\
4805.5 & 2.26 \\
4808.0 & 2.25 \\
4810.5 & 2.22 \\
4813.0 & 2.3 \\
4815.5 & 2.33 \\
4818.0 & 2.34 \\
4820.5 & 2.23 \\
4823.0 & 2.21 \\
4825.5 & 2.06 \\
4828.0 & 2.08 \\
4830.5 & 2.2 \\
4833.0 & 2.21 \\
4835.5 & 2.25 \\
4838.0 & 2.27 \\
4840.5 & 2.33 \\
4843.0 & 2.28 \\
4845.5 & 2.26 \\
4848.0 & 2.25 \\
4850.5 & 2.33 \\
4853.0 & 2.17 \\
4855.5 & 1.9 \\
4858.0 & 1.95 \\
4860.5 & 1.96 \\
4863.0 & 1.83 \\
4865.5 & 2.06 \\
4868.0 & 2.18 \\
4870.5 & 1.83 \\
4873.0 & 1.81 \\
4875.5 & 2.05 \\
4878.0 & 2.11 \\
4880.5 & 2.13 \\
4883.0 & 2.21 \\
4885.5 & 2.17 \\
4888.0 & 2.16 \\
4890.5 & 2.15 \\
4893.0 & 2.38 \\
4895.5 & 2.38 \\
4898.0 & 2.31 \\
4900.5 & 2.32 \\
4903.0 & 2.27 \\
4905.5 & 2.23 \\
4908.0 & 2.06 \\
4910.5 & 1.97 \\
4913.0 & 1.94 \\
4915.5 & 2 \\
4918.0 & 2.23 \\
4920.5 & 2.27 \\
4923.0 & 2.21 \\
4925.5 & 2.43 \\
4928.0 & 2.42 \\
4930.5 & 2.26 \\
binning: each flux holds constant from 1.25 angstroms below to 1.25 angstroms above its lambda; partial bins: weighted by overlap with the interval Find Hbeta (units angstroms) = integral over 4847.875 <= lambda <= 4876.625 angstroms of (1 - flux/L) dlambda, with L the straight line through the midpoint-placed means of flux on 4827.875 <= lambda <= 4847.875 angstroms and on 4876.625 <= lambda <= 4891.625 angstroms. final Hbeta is 2.35 angstroms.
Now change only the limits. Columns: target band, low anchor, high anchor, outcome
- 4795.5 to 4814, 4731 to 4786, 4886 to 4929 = -0.9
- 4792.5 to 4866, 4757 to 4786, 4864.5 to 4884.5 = -4.1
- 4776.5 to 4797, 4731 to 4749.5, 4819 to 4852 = 0.7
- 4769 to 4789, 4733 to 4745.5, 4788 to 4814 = 1.2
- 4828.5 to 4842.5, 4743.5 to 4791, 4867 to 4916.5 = -0.6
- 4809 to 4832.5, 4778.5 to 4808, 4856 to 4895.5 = -0.5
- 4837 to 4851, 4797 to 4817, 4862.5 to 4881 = -1.0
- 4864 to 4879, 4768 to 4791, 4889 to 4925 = 1.3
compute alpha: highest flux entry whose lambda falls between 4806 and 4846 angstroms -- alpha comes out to 2.34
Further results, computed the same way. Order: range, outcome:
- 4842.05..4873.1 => 2.33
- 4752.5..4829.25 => 2.41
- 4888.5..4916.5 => 2.38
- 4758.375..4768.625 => 2.21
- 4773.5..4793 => 2.4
